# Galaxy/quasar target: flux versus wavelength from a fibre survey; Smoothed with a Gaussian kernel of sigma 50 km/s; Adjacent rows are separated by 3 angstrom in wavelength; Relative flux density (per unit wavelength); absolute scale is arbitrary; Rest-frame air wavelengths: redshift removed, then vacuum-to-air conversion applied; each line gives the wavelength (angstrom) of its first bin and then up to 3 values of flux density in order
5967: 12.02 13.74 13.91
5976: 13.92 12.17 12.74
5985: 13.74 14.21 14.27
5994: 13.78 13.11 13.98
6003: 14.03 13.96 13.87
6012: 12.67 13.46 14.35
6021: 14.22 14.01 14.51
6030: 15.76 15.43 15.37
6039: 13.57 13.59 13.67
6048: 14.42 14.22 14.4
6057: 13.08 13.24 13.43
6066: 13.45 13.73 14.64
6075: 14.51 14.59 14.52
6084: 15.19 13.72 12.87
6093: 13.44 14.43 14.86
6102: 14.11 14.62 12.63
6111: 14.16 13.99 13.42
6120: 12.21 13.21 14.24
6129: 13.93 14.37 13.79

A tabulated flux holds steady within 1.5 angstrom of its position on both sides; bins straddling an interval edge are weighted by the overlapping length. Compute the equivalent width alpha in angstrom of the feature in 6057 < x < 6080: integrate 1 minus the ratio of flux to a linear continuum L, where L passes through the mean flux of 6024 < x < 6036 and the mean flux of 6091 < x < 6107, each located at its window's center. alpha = 1.1 angstrom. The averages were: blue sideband 15.1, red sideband 14.2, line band 13.9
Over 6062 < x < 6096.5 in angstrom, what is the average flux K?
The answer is 14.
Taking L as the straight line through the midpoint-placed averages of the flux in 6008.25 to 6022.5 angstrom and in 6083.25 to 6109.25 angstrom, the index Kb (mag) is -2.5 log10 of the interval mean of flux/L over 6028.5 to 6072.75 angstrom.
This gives -0.02 mag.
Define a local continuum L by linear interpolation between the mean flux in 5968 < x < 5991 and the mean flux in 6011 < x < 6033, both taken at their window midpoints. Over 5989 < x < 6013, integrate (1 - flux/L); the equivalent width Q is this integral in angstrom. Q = 0.3 angstrom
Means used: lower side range 13.5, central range 13.7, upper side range 14.3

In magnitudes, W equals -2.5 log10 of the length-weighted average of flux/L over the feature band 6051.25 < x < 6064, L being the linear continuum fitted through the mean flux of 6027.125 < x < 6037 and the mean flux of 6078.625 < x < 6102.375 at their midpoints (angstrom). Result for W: 0.095 mag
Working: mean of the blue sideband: 15.4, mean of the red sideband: 14.2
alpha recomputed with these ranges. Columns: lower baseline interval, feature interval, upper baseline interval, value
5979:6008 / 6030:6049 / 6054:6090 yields -0.8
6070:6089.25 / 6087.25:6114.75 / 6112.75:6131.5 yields 0.2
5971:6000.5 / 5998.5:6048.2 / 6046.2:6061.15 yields -1.5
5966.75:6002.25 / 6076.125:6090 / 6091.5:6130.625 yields -0.6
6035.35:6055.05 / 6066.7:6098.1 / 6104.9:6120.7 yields -0.9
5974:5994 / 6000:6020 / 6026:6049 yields 0.4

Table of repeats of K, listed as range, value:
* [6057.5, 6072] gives 13.6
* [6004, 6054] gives 14.2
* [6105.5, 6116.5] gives 13.7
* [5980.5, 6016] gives 13.7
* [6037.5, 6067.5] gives 13.7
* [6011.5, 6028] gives 13.9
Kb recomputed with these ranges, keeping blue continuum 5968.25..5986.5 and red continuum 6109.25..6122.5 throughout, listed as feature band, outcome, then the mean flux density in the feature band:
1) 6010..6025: -0.03 mag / 13.7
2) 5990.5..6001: -0.03 mag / 13.7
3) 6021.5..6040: -0.11 mag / 14.8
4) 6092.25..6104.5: -0.07 mag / 14.3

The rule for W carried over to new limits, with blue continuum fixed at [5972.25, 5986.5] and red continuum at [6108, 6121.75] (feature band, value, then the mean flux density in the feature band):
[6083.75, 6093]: -0.028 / 13.7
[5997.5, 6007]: -0.050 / 13.9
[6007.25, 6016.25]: -0.005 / 13.3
